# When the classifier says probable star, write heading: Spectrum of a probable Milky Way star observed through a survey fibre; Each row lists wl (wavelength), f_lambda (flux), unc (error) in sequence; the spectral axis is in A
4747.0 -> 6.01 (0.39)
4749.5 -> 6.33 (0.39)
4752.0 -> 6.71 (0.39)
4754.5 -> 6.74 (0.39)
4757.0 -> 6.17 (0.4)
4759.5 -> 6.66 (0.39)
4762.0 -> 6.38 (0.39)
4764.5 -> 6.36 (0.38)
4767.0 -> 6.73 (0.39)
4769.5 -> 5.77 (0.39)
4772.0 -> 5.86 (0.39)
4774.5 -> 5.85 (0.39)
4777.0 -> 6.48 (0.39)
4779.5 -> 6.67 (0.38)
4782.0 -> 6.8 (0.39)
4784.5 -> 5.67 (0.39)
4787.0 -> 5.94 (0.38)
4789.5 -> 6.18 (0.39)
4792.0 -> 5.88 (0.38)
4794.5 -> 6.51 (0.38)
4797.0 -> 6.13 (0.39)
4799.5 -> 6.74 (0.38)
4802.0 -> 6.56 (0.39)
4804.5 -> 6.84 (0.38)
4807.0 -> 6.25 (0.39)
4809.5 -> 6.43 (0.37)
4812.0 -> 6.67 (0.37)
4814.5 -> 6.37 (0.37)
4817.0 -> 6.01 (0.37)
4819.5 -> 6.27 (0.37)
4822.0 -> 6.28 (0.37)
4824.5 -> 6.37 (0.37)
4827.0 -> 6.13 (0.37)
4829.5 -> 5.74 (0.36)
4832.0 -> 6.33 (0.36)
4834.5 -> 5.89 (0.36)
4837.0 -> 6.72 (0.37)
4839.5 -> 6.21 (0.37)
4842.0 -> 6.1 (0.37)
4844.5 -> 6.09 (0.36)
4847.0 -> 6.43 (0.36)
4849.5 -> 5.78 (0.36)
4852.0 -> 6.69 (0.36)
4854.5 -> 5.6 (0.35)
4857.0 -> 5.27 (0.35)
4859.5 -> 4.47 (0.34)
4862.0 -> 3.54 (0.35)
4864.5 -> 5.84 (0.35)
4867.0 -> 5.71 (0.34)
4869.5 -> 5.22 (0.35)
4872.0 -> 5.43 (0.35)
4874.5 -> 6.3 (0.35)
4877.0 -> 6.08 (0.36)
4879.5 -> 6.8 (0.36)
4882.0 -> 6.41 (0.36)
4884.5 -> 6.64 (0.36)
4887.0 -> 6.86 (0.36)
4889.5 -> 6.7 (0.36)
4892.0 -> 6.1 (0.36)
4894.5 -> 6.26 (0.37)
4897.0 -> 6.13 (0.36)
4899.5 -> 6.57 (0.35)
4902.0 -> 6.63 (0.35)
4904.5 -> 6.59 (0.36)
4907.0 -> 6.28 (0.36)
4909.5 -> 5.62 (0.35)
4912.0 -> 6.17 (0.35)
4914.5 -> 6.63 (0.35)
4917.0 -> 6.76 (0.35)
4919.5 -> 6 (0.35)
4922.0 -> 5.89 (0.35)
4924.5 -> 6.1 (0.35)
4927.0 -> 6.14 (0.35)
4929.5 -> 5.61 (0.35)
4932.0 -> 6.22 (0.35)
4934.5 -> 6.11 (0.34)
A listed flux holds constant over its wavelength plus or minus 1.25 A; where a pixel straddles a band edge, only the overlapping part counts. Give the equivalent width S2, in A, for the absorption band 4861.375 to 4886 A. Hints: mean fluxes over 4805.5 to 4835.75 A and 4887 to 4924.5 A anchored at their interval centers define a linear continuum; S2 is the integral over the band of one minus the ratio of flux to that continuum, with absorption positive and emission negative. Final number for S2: 1.7 A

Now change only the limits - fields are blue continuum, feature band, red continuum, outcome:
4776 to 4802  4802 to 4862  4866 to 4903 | 1.9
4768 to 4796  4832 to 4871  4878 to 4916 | 3.7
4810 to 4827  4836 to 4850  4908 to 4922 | 0.1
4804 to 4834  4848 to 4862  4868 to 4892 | 1.9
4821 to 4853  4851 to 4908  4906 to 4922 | 1.9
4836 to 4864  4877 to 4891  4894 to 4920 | -1.2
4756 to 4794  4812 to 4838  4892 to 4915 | 0.1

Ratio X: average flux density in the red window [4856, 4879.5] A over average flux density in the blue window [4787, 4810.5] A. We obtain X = 0.85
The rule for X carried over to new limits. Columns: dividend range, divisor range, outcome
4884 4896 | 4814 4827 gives 1.04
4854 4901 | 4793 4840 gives 0.93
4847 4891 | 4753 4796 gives 0.93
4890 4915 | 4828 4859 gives 1.04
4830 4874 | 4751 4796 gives 0.91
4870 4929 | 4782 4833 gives 1.00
